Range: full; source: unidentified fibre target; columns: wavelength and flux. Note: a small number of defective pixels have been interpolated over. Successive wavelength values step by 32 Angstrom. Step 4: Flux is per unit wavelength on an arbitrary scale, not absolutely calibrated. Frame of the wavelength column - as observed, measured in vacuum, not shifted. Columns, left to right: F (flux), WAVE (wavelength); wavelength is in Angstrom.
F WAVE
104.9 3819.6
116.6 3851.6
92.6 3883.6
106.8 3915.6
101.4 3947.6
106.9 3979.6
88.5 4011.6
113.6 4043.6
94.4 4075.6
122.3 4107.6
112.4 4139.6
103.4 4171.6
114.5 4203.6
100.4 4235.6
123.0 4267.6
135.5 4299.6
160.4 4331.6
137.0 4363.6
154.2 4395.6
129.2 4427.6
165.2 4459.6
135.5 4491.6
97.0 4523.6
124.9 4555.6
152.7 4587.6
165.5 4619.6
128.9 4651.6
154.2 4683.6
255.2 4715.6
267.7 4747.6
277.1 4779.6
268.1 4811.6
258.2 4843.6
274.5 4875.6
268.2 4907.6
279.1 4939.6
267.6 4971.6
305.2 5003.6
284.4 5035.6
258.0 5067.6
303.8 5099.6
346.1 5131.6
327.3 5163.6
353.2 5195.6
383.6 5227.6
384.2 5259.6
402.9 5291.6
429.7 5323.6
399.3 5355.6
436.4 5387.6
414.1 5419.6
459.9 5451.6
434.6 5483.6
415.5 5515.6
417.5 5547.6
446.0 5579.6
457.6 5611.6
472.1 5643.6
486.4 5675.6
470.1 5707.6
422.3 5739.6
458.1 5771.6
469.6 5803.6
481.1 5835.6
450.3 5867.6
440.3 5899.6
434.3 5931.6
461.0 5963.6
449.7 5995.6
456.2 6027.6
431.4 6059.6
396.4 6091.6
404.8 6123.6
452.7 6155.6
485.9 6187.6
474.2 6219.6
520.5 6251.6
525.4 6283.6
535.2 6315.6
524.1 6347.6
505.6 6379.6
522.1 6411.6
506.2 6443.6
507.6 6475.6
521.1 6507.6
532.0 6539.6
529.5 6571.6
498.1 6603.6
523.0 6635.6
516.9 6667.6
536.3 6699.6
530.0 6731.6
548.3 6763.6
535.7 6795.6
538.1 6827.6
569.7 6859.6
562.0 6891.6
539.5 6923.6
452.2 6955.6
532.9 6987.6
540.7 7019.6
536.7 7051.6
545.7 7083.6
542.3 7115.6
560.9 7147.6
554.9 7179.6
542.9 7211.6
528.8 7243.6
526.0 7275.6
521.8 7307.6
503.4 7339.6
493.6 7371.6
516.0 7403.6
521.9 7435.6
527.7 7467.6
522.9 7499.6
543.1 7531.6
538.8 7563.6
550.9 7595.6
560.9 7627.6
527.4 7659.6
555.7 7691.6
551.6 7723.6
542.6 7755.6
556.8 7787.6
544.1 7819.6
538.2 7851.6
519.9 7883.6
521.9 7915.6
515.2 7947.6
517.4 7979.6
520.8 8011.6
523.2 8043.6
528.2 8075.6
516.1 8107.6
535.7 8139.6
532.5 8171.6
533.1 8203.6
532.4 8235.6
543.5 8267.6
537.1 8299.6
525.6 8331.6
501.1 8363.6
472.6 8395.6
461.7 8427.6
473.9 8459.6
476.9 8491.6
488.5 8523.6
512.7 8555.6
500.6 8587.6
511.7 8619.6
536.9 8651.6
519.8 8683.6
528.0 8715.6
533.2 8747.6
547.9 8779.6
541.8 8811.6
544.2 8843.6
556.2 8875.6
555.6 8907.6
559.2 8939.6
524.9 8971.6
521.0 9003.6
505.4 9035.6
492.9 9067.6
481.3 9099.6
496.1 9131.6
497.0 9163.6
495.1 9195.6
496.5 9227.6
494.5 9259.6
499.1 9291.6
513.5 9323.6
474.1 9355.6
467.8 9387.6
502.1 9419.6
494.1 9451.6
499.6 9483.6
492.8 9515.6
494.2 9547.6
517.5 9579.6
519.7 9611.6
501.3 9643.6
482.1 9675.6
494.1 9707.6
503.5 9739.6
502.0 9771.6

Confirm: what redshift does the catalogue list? 0.180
